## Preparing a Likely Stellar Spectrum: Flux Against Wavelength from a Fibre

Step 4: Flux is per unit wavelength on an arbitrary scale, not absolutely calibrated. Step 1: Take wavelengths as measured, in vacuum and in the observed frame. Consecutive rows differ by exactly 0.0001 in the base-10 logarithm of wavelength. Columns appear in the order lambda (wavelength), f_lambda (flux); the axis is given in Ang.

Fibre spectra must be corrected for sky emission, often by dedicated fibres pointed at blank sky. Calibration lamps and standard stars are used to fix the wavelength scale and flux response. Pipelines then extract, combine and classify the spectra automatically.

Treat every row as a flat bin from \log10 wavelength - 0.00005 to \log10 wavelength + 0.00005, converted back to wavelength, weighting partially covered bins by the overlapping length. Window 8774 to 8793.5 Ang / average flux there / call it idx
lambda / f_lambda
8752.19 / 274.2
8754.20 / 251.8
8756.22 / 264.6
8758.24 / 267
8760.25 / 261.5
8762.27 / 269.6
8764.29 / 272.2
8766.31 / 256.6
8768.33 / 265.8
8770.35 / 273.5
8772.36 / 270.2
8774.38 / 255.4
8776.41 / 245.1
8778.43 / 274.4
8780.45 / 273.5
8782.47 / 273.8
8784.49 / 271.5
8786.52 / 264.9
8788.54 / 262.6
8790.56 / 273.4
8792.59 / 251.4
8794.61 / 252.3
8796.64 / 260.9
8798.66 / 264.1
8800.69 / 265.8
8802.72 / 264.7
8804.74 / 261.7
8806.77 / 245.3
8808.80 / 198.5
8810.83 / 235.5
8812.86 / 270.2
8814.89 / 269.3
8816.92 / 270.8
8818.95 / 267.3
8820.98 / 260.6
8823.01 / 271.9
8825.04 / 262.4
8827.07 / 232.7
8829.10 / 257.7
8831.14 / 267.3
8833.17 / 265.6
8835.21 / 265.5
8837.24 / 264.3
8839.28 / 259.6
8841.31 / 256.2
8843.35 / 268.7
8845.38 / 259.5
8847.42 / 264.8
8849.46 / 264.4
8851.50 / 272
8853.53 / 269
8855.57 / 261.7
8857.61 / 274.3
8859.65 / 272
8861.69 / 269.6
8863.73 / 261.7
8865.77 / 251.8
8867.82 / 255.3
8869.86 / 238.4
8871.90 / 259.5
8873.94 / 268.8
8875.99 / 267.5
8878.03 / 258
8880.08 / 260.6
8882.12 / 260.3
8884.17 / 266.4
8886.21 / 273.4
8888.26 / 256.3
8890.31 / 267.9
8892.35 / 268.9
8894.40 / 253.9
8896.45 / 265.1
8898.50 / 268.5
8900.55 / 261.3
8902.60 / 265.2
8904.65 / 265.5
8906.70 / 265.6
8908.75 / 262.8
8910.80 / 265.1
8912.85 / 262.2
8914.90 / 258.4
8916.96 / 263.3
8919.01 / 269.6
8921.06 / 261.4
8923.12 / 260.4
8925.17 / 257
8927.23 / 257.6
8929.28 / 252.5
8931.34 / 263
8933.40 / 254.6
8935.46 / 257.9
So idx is 265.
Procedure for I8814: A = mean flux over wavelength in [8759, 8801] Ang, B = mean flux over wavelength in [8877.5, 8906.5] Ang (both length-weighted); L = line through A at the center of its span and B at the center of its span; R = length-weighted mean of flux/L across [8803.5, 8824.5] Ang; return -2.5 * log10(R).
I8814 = 0.04 mag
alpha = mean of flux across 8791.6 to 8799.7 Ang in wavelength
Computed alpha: 257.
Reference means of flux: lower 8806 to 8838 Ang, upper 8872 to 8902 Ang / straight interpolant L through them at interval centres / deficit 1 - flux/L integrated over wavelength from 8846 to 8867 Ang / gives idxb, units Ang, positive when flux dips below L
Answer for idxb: -0.44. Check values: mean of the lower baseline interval 257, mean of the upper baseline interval 264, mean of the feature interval 266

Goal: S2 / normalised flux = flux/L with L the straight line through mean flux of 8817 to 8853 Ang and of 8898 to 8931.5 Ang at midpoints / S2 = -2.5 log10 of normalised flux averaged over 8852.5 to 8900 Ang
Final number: 0.00 mag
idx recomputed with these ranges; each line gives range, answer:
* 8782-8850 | 260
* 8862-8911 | 262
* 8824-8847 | 260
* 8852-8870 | 263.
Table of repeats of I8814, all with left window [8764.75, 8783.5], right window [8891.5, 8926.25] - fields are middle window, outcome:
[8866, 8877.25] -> 0.03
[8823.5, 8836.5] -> 0.02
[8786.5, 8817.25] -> 0.04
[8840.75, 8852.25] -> 0.00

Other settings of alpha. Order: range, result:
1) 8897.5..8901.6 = 265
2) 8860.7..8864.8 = 266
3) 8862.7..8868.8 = 256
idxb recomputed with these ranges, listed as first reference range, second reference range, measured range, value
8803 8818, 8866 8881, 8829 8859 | -1.23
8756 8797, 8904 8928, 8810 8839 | 0.26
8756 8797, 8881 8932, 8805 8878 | 1.07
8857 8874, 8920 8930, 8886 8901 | -0.27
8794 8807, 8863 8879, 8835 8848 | -0.19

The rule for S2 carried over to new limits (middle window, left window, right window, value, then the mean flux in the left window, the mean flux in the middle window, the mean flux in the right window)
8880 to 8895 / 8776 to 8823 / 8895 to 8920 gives 0.00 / 260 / 264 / 264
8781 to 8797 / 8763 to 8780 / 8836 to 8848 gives 0.00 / 265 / 264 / 262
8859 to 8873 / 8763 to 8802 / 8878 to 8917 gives 0.02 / 265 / 258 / 264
